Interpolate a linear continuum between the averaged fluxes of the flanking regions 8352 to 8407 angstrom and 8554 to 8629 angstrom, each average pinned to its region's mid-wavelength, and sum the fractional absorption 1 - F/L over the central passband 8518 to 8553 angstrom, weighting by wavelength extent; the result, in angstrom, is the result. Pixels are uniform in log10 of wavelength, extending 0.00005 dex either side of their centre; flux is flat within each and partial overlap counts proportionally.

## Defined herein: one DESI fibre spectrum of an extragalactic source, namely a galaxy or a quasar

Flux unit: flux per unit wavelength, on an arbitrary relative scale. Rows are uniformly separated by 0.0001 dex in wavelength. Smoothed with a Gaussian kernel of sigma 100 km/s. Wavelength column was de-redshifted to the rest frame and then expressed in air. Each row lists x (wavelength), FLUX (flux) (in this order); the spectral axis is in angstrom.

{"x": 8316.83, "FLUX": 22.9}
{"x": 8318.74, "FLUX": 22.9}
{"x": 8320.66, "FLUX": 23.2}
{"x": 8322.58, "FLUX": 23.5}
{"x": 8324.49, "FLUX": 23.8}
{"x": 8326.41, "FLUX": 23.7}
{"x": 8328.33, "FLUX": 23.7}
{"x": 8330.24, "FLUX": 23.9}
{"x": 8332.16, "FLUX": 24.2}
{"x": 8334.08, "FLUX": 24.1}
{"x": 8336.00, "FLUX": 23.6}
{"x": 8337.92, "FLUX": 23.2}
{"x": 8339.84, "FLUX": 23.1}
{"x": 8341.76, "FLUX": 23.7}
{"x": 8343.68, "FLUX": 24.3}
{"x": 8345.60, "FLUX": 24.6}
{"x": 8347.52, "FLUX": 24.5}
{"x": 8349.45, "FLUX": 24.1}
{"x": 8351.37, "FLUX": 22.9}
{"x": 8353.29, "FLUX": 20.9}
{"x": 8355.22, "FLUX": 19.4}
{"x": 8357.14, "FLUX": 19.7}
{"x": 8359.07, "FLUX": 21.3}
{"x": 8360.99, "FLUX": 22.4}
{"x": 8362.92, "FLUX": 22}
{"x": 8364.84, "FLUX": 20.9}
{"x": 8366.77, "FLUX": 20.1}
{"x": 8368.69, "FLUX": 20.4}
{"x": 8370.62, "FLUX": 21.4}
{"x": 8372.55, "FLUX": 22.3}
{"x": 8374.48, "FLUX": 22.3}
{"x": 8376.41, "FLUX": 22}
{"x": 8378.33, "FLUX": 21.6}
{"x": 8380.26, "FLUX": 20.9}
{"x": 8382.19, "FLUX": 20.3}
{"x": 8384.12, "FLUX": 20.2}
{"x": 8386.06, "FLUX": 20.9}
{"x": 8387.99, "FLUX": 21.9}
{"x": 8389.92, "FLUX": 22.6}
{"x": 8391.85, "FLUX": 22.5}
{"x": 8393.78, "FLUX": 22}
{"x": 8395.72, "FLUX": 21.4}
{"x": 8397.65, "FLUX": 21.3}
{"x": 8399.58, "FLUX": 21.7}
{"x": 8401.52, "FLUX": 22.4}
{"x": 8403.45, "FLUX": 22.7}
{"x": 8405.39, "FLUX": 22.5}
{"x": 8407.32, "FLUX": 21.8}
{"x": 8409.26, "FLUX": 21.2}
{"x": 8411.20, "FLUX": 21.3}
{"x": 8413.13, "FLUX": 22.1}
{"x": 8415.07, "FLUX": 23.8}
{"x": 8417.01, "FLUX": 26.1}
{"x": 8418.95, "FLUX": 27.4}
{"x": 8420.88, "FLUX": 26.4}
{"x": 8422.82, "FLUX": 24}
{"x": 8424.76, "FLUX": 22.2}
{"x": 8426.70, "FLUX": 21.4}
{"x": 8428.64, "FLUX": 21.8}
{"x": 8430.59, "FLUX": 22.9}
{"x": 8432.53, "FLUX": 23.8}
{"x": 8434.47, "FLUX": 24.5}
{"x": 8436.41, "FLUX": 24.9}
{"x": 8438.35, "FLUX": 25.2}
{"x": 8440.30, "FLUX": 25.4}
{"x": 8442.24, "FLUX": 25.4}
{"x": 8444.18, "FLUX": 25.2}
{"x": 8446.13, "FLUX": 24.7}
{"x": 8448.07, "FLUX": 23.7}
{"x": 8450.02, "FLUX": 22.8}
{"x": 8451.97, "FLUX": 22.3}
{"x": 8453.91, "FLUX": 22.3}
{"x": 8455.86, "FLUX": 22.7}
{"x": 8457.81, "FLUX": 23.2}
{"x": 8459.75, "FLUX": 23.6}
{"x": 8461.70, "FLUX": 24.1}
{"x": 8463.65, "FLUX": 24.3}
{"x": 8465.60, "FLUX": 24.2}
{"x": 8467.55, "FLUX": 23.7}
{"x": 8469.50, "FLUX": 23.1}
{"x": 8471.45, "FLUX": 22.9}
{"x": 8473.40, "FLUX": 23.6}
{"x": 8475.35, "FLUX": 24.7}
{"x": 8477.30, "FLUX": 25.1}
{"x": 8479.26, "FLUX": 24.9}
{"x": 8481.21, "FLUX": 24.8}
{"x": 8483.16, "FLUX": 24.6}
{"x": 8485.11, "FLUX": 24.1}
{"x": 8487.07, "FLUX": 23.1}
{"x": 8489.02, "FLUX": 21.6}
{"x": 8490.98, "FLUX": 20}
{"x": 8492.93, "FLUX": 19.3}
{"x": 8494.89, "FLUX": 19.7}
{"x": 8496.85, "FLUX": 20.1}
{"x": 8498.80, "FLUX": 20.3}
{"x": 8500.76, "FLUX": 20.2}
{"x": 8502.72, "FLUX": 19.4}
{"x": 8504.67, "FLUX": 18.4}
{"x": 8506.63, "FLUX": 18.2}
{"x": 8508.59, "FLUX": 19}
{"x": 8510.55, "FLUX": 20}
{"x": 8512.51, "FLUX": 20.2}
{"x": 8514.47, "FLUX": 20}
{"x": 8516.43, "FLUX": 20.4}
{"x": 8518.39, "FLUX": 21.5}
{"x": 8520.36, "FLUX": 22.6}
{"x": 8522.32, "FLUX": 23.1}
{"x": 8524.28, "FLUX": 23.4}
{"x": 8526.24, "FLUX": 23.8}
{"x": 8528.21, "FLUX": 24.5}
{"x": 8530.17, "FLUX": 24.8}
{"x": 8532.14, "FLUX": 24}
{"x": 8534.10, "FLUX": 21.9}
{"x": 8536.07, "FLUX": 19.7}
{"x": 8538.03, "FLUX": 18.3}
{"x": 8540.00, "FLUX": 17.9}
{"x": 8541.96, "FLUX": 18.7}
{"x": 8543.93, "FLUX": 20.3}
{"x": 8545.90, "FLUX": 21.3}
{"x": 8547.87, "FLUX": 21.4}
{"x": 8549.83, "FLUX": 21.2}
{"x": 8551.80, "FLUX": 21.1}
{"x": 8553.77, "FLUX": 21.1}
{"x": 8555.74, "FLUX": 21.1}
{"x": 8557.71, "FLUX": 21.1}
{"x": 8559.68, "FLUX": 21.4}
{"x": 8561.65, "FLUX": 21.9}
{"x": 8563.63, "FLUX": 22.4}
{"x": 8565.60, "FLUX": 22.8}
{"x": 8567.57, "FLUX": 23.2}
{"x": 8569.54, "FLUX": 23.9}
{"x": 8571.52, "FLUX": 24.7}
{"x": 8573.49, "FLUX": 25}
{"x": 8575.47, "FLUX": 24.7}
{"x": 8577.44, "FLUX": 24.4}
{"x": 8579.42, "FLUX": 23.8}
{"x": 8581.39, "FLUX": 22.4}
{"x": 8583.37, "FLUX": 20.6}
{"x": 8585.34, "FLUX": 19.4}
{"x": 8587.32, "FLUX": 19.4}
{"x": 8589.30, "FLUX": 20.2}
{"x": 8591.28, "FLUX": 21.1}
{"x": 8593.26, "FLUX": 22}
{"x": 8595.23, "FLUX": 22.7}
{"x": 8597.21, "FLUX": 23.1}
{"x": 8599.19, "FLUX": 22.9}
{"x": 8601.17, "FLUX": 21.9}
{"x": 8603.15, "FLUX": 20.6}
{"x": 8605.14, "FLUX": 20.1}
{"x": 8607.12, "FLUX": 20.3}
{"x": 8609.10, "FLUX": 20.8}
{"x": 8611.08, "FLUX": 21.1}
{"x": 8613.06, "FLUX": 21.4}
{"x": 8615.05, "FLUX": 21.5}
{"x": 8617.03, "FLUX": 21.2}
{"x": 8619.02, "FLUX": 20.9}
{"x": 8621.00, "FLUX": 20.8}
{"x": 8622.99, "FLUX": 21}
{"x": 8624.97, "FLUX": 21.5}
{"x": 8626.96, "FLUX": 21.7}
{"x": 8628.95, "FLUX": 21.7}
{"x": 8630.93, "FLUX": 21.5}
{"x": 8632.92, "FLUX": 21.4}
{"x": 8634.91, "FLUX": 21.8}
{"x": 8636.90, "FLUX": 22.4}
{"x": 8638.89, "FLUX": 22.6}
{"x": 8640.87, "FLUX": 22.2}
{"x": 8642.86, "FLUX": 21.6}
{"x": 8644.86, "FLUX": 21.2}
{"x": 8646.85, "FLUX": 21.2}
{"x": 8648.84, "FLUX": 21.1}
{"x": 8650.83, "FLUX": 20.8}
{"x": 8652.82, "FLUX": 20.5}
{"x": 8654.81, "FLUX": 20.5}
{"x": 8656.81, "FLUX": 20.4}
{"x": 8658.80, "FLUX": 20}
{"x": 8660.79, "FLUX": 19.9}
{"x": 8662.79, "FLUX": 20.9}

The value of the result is 0.2 angstrom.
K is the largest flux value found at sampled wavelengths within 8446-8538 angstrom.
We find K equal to 25.1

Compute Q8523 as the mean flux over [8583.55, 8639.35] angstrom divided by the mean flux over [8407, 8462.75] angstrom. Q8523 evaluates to 0.9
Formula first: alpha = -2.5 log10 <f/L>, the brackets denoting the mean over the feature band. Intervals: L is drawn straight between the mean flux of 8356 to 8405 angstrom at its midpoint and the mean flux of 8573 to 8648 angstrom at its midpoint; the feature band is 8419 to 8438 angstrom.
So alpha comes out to -0.11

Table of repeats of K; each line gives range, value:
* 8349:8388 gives 24.1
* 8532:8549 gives 24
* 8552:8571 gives 23.9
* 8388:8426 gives 27.4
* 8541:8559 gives 21.4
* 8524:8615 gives 25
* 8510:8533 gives 24.8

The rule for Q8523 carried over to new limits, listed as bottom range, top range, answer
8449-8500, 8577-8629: 0.93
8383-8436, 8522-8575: 0.97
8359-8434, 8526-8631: 0.98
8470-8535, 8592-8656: 0.98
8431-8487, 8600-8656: 0.88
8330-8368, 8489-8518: 0.87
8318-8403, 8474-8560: 0.96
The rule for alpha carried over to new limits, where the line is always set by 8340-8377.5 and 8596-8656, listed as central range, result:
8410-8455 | -0.09 mag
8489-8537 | 0.03 mag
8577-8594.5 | 0.00 mag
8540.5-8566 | 0.02 mag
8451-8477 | -0.08 mag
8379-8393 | 0.03 mag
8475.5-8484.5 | -0.14 mag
